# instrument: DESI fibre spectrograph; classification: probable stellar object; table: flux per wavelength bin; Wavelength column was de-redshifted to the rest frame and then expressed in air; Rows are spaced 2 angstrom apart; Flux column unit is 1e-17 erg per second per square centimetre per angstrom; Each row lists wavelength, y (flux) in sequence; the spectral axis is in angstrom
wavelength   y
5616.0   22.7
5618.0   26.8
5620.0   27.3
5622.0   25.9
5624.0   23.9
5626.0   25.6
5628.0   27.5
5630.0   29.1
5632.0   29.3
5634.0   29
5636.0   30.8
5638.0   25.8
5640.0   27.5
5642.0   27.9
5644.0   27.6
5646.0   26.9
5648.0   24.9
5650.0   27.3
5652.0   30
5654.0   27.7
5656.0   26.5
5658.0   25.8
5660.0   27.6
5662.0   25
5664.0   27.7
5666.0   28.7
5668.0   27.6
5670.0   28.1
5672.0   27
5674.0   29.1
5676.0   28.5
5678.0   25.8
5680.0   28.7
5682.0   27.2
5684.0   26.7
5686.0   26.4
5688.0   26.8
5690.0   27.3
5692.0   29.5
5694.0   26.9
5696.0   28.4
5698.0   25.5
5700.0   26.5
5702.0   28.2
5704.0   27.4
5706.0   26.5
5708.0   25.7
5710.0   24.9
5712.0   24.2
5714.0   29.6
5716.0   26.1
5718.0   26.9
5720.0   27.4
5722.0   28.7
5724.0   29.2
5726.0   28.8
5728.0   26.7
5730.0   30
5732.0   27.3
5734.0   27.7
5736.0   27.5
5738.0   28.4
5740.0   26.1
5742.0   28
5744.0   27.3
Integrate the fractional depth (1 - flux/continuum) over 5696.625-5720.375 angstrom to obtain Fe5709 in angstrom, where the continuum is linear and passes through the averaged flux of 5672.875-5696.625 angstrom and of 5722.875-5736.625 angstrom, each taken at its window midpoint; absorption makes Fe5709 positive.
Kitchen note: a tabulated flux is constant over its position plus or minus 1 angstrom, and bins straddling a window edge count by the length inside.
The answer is 1.1 angstrom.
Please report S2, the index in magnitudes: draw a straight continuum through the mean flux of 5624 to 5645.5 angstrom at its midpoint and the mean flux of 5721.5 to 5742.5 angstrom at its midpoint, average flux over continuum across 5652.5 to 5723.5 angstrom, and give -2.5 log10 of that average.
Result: 0.03 mag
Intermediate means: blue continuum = 27.8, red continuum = 28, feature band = 27.2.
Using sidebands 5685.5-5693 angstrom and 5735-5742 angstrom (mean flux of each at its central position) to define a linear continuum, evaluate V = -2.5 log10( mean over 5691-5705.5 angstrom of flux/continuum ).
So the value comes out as 0.004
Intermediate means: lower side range 27.6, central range 27.5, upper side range 27.4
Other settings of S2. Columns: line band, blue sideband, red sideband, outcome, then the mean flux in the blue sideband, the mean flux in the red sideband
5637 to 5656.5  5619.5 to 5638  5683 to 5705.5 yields 0.01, 27.5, 27.2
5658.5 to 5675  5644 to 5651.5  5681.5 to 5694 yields -0.02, 26.8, 27.3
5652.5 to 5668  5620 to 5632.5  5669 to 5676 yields 0.03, 26.8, 28.1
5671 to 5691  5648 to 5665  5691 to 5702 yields 0.00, 27.1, 27.4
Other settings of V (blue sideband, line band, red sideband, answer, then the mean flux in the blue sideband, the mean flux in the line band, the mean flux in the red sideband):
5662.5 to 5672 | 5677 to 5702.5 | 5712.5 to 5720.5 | 0.01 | 27.8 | 27.2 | 27.3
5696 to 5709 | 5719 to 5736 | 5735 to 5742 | -0.04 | 26.8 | 28.2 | 27.4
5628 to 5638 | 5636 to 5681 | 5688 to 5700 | 0.03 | 29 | 27.4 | 27.4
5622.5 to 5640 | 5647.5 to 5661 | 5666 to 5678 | 0.02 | 27.6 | 27.2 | 27.9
